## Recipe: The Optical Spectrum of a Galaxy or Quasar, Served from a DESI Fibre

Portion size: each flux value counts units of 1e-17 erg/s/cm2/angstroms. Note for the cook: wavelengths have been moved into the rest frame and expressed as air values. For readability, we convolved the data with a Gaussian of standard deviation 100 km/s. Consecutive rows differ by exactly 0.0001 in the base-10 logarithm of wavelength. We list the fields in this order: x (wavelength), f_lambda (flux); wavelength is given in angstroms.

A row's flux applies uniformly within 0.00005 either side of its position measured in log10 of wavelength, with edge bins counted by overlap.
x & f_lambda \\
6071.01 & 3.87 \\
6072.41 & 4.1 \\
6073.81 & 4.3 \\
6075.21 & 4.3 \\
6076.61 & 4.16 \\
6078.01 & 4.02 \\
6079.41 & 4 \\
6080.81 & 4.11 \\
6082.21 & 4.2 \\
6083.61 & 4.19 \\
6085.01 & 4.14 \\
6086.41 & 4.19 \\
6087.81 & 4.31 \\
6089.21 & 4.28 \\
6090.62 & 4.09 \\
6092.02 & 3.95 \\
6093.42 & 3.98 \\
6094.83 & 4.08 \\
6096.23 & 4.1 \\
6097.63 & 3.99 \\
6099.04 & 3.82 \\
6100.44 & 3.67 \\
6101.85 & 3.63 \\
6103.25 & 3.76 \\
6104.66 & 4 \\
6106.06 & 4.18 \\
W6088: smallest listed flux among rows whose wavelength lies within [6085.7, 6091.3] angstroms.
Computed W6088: 4.09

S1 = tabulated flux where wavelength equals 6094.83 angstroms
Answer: 4.08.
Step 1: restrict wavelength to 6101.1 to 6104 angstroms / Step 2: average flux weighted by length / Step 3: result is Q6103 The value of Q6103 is 3.69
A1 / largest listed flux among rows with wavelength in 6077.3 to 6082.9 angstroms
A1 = 4.2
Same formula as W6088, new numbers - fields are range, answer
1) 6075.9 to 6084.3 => 4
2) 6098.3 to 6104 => 3.63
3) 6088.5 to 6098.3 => 3.95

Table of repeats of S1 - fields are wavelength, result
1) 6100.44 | 3.67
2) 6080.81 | 4.11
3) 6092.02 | 3.95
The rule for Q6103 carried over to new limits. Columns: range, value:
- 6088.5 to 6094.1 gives 4.08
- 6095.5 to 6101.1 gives 3.9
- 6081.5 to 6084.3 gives 4.2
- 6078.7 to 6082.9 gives 4.1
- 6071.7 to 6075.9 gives 4.23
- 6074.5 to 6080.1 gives 4.12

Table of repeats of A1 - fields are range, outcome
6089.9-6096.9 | 4.1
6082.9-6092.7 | 4.31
